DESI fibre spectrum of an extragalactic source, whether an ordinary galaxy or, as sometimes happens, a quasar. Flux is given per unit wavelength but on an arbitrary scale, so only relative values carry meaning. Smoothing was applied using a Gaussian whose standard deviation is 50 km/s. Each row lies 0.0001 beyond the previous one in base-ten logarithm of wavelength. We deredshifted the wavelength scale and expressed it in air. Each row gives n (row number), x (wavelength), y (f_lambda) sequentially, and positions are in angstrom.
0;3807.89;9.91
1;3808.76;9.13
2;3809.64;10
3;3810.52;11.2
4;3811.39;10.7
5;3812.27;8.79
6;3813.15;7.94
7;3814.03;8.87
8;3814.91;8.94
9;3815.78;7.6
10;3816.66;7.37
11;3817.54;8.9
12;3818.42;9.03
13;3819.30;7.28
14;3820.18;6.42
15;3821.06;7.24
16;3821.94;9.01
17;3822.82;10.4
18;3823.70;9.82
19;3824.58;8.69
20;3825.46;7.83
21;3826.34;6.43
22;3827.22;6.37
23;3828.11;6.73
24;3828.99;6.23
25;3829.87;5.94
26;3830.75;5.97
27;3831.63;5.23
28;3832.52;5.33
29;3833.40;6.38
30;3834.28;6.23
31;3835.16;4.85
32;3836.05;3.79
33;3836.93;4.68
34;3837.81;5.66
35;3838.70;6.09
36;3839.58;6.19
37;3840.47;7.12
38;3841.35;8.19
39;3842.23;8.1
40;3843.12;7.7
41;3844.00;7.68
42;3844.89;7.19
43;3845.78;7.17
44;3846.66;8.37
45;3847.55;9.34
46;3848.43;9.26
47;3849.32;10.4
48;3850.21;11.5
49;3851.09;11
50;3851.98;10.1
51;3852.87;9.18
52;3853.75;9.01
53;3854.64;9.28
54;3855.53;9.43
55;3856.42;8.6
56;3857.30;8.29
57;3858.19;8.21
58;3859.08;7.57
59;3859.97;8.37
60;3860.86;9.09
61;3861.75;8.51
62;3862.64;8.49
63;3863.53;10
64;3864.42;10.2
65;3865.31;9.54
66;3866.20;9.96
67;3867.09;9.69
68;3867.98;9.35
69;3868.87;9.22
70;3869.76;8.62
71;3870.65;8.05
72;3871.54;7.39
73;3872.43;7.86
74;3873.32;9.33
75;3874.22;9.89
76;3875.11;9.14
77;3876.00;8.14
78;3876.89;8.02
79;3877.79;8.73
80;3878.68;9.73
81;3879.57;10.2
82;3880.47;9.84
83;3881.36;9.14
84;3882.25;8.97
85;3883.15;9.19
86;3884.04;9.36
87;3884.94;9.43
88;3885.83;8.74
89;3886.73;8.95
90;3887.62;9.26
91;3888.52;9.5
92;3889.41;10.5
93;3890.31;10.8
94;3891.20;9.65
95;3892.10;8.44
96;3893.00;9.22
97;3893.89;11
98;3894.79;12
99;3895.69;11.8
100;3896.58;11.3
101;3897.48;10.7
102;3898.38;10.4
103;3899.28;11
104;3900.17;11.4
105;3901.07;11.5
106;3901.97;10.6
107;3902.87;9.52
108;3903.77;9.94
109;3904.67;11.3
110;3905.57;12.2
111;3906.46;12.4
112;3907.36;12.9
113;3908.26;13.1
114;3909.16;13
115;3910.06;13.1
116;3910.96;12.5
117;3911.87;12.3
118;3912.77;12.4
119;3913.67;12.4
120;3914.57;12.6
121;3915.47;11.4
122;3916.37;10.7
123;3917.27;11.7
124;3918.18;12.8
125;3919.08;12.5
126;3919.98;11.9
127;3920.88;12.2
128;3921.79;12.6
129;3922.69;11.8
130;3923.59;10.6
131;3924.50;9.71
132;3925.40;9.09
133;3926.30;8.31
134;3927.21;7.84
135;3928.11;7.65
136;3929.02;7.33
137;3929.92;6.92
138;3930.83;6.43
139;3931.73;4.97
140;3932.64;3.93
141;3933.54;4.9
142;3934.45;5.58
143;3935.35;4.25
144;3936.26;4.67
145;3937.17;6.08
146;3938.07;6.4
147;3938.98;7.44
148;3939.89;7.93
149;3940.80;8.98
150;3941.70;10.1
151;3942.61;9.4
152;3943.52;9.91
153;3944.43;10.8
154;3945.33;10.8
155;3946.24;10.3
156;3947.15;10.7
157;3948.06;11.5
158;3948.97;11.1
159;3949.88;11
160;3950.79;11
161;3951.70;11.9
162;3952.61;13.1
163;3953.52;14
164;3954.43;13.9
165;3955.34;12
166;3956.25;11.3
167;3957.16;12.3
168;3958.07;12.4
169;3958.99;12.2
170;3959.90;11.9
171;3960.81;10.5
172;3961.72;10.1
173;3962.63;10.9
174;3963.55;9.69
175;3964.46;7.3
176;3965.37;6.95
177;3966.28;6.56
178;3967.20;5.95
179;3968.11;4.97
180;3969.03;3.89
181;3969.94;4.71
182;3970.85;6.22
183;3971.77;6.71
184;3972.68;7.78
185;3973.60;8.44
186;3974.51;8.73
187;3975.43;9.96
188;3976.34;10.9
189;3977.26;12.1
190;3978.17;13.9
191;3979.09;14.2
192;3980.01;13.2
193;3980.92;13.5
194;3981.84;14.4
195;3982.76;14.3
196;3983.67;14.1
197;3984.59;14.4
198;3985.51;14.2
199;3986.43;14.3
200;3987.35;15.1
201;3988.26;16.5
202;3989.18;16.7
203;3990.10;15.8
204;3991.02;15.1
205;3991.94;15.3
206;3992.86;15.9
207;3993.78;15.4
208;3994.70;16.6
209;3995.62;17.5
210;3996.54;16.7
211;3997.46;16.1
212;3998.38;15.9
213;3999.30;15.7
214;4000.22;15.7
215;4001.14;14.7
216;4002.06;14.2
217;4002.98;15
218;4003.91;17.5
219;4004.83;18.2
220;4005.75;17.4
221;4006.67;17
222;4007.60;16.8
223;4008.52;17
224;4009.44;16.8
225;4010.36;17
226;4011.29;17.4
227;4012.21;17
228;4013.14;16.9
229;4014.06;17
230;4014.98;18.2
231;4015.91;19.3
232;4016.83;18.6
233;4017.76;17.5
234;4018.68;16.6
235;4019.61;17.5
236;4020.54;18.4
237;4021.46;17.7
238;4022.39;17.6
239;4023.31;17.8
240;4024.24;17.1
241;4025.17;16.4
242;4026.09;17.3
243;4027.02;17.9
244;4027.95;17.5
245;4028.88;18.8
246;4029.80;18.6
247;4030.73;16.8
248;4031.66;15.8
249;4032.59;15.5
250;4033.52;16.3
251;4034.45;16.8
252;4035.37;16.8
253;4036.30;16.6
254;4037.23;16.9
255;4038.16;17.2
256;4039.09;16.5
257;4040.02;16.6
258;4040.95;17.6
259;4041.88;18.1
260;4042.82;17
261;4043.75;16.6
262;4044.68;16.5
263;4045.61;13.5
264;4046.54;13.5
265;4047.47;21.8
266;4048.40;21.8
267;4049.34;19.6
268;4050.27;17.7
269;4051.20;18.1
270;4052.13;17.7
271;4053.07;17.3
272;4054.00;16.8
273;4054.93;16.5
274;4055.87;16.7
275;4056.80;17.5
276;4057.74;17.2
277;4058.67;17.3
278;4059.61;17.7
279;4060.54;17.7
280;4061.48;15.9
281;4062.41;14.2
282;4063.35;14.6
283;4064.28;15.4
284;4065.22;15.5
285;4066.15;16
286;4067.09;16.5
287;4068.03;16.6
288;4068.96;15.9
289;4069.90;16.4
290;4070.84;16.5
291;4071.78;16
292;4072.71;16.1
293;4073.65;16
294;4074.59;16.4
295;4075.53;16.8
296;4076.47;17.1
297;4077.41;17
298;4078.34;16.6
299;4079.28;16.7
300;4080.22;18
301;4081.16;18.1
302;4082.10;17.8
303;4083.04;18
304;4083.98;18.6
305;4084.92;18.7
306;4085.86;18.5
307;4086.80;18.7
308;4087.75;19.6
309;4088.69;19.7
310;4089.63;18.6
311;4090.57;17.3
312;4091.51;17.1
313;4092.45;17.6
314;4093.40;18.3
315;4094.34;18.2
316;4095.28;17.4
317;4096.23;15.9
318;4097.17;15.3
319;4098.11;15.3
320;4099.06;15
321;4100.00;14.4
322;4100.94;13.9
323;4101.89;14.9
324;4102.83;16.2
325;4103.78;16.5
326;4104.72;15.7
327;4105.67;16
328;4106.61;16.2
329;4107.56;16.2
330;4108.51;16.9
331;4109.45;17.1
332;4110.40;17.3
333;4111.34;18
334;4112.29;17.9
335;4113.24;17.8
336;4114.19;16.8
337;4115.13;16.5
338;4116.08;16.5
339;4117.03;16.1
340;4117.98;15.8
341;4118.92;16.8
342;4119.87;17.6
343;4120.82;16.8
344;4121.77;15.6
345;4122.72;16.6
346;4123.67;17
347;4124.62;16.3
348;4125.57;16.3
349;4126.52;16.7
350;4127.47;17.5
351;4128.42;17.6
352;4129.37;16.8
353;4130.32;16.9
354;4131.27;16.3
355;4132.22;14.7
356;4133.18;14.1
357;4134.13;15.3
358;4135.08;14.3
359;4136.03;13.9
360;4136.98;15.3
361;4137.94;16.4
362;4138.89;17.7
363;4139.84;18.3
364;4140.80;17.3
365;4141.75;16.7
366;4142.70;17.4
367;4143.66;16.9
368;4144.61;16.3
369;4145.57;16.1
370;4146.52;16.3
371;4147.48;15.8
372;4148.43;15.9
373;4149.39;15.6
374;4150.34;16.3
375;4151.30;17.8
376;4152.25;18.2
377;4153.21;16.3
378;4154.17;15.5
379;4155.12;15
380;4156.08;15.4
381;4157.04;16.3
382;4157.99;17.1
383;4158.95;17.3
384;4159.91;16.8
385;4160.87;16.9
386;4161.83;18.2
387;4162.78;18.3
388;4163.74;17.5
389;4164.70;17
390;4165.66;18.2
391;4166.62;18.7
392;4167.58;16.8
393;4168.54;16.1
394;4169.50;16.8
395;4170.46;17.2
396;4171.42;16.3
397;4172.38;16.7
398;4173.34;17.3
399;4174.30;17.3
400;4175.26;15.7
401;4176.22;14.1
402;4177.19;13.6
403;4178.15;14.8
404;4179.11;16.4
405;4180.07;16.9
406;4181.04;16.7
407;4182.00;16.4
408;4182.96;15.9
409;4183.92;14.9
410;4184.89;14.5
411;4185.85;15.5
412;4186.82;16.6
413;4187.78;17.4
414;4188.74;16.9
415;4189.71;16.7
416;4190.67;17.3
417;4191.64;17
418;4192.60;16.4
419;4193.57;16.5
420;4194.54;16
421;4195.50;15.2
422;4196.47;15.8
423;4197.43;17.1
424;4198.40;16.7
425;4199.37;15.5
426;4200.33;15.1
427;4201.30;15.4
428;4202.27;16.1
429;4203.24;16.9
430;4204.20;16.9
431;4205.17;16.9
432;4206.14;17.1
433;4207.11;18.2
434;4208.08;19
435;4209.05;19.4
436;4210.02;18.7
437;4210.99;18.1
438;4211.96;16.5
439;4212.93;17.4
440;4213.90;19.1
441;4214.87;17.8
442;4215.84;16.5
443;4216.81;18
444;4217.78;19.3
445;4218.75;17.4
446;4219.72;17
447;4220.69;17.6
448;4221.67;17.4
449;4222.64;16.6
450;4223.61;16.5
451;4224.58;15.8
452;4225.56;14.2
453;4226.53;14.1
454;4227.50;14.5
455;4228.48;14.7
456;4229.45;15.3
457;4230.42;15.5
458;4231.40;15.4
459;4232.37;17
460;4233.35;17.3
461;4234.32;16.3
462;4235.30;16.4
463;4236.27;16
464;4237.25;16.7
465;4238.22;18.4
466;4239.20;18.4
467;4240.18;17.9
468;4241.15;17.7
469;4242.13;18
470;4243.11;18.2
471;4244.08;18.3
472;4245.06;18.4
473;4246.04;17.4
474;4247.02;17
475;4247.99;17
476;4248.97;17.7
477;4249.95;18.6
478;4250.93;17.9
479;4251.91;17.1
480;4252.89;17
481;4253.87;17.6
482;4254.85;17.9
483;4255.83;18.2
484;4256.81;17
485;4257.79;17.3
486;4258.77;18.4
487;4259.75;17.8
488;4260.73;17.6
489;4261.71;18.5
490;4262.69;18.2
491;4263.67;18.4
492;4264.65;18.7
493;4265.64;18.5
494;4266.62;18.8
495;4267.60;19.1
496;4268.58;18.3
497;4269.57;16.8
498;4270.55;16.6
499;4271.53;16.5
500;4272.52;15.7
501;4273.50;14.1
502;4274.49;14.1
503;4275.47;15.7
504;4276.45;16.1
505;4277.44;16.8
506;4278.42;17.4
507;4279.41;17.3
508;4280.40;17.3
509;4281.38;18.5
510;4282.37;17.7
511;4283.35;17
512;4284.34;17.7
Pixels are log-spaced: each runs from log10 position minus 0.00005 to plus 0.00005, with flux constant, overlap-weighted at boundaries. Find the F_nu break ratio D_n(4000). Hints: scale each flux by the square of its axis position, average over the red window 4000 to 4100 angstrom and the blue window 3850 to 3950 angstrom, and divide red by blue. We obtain 1.9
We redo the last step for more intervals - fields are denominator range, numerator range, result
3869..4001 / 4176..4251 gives 1.79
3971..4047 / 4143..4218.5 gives 1.15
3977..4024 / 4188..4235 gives 1.15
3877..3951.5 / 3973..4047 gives 1.69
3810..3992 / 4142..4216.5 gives 1.99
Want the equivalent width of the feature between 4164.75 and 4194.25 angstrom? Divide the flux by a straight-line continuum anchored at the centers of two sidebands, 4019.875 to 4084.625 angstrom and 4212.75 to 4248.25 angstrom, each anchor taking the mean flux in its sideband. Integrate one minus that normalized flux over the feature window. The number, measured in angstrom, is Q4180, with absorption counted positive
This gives 0.98 angstrom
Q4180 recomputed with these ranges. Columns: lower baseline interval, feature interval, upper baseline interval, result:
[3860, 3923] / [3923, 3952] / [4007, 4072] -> 9.6 angstrom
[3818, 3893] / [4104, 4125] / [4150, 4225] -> -2.5 angstrom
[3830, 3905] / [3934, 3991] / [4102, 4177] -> 5.3 angstrom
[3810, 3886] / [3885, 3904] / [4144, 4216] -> -1.6 angstrom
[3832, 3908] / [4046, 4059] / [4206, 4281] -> -4.7 angstrom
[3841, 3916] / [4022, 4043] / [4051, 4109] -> -2.7 angstrom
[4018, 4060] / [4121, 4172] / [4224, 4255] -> 1.4 angstrom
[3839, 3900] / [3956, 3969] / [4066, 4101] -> 3.4 angstrom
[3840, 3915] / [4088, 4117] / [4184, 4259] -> -4.5 angstrom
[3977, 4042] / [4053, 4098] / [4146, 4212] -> -1.5 angstrom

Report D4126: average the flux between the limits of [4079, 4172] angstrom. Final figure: 16.8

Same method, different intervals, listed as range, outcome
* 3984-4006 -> 15.8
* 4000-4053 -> 17.2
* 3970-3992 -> 12.6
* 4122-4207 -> 16.4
